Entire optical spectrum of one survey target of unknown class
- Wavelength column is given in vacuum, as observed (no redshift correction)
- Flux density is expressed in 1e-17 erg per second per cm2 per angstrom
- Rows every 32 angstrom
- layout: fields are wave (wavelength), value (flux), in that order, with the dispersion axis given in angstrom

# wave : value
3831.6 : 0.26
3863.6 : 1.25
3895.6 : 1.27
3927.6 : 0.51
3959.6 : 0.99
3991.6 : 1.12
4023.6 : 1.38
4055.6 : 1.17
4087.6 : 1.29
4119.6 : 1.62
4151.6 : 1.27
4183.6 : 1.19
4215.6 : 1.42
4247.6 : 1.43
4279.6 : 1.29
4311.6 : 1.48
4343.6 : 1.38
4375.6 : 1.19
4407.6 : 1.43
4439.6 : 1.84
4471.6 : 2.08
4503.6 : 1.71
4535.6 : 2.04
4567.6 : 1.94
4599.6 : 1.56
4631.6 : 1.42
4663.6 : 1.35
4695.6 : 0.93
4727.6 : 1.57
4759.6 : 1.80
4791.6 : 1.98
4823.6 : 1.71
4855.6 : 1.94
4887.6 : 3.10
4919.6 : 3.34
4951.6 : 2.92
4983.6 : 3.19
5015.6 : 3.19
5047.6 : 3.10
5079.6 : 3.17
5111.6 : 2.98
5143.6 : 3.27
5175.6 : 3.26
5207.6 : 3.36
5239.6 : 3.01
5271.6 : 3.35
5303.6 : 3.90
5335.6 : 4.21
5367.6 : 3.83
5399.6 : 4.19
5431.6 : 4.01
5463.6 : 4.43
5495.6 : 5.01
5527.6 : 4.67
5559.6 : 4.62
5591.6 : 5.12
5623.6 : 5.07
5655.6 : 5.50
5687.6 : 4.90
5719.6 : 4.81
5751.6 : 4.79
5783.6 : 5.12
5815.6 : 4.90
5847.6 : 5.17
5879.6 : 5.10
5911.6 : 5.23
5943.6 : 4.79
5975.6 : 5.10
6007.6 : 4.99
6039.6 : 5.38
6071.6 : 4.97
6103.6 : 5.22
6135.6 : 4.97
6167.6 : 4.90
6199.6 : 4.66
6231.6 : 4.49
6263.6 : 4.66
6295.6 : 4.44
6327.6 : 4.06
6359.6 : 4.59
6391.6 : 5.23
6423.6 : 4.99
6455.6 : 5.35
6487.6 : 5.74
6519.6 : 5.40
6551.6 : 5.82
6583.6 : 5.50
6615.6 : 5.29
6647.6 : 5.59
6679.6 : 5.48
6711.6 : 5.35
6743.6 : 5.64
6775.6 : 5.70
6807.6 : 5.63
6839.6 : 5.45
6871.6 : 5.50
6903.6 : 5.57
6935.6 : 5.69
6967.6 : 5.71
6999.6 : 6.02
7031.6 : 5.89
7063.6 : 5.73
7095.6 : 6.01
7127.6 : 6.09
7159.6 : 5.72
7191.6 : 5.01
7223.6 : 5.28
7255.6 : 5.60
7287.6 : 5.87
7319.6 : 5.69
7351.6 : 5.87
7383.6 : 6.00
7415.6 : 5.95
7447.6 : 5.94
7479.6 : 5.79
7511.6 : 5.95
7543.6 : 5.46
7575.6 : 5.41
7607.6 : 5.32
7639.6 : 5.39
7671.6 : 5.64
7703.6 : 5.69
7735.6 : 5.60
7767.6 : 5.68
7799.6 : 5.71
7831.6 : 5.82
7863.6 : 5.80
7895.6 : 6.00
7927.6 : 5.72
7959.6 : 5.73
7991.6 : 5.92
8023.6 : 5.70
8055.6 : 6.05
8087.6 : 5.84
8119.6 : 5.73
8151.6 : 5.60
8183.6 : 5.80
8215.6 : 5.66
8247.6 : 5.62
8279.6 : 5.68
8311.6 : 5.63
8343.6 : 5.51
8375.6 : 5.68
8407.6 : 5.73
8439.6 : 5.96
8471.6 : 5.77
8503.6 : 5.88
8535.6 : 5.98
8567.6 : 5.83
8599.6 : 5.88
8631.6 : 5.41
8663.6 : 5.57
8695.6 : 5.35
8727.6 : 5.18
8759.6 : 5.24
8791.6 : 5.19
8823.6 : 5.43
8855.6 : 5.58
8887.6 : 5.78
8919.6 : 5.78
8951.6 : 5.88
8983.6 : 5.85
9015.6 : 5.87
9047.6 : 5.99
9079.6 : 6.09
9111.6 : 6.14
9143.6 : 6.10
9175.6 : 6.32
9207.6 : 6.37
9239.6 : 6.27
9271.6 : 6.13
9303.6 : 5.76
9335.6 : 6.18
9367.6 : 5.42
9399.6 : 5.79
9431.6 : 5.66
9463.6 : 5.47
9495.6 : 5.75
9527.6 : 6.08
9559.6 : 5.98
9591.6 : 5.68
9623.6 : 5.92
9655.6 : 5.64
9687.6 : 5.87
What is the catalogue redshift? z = 0.22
